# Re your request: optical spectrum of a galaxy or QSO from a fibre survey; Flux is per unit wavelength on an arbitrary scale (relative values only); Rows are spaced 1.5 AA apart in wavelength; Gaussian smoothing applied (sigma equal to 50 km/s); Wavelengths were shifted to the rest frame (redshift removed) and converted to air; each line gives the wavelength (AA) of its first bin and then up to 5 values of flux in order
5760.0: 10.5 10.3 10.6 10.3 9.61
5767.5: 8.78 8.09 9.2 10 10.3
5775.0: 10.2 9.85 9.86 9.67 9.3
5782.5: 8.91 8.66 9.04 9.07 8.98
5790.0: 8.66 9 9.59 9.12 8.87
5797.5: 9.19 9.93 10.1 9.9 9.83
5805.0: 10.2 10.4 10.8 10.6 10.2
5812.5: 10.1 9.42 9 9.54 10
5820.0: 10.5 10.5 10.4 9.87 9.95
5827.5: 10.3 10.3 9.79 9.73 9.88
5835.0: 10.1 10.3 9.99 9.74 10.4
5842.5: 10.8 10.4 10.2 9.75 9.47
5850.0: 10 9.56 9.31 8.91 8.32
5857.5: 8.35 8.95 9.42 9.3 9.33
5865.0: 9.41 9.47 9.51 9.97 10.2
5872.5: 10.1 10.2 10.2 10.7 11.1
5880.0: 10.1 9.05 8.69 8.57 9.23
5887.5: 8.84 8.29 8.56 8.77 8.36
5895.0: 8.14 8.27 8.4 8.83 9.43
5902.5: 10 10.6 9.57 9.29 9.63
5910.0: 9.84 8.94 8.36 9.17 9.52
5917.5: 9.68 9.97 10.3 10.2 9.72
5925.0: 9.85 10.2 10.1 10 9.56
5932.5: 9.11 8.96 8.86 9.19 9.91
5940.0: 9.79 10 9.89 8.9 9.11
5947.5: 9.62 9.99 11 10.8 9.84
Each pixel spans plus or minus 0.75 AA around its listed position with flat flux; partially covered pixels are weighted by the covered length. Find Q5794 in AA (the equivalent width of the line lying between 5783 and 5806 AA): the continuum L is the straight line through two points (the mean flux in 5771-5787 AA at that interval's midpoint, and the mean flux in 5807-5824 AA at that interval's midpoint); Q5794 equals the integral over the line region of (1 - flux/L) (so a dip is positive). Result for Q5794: 1.0 AA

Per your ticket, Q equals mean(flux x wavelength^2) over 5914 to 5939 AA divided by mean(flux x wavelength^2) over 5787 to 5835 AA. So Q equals 1.02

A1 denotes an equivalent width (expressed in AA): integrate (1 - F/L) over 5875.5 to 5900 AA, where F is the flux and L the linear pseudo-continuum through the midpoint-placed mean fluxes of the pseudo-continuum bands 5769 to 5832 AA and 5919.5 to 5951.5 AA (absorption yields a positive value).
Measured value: 1.8 AA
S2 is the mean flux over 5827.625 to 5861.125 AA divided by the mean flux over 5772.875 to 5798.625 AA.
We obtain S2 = 1.0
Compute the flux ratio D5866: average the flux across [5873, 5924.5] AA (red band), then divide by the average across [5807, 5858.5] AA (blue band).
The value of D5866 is 0.9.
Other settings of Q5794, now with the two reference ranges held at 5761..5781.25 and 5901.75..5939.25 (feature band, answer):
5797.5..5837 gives -1.44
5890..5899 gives 1.13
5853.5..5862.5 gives 0.73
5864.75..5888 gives -0.18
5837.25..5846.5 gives -0.54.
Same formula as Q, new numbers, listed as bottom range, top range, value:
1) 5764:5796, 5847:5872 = 1.03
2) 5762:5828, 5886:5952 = 1.01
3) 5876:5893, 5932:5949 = 1.04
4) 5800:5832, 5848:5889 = 0.96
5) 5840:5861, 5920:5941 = 1.04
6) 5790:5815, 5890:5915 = 0.96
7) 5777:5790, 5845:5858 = 1.04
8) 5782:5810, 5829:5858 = 1.04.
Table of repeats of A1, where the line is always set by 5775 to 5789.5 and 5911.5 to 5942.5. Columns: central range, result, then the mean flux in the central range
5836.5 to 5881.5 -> -1.4 AA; 9.76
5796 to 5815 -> -1.3 AA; 10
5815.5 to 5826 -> -0.7 AA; 10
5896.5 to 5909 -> 0.2 AA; 9.39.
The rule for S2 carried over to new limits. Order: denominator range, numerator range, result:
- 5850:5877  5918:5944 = 1.03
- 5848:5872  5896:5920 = 1.00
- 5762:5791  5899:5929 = 1.03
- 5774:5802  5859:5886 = 1.04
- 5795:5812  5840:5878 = 0.97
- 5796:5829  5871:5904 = 0.93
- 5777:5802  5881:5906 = 0.96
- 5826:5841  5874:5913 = 0.92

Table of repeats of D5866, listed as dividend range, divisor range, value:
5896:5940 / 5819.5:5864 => 0.97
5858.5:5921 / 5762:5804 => 0.99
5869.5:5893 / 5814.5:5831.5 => 0.95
